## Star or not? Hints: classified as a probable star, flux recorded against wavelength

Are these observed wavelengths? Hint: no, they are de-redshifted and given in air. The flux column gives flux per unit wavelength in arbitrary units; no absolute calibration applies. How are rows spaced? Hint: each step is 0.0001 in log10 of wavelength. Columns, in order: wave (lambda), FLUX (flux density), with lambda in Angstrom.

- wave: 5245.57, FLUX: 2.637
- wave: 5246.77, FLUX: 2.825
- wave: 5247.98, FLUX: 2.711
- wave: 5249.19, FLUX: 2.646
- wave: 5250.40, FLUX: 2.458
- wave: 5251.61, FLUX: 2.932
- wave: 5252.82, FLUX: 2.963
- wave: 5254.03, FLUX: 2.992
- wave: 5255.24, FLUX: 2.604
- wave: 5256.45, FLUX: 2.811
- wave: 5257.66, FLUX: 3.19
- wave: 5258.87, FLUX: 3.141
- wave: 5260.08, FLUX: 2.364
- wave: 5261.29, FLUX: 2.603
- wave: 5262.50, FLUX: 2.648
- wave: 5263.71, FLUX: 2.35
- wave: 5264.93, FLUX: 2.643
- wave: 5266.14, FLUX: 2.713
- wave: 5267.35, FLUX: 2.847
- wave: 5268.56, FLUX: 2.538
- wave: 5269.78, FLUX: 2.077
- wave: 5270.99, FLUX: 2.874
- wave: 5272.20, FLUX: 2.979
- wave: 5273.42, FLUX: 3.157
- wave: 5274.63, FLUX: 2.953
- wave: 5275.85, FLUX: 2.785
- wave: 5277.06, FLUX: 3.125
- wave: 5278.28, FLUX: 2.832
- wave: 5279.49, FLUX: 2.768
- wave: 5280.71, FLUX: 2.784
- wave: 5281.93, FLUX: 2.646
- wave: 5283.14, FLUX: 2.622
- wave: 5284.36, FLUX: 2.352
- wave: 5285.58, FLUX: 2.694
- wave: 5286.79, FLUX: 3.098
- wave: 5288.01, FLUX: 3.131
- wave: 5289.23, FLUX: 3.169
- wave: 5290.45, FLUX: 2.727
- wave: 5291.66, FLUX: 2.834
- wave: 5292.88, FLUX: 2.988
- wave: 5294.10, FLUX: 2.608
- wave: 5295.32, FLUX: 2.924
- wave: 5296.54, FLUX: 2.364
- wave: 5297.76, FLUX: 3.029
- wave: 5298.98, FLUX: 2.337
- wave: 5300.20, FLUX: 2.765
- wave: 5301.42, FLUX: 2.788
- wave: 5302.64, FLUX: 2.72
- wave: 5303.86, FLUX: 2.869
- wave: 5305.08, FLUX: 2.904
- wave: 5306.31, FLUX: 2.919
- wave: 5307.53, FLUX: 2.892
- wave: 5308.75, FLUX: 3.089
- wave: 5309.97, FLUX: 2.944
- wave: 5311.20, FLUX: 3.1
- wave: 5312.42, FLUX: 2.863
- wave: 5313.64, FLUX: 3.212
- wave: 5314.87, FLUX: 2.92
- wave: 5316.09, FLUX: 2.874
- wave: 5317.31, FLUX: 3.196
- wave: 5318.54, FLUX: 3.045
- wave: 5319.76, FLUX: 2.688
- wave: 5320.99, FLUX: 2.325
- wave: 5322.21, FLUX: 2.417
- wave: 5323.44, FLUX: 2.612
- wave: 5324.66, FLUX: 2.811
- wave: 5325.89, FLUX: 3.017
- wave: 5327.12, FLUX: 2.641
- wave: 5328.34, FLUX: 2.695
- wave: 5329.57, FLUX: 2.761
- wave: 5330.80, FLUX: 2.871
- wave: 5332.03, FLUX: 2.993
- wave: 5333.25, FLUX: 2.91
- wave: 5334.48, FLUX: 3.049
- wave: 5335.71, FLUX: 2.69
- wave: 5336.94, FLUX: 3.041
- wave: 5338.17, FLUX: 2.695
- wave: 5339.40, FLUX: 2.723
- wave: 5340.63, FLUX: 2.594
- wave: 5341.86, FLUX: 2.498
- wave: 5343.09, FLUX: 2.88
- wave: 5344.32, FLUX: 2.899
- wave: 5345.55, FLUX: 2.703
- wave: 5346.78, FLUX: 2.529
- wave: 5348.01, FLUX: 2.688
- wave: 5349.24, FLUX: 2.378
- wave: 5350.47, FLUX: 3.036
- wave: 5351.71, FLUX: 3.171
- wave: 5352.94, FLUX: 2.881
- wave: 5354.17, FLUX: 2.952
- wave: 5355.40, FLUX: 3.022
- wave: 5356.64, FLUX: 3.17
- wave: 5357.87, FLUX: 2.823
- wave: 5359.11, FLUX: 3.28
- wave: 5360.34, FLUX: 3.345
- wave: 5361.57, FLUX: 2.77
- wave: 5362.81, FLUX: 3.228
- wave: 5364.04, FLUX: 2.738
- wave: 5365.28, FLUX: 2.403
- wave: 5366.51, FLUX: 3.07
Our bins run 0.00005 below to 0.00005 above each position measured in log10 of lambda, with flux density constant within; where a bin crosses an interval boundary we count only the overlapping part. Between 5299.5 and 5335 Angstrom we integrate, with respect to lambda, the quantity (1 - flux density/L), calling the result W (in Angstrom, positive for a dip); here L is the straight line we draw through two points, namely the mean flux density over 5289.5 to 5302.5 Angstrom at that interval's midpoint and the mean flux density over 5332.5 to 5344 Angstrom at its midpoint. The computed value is -1.1 Angstrom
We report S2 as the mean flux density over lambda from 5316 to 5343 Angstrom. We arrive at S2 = 2.78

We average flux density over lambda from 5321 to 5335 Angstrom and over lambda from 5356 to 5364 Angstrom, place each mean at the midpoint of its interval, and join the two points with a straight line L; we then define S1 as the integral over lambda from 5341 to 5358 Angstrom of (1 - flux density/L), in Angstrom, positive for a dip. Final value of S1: 0.86 Angstrom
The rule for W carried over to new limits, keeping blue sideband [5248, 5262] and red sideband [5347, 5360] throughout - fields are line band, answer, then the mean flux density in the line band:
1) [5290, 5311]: 0.3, 2.81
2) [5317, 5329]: 0.6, 2.73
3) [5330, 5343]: 0.5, 2.81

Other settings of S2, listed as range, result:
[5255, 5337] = 2.81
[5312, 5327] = 2.82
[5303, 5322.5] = 2.9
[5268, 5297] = 2.8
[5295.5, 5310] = 2.8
